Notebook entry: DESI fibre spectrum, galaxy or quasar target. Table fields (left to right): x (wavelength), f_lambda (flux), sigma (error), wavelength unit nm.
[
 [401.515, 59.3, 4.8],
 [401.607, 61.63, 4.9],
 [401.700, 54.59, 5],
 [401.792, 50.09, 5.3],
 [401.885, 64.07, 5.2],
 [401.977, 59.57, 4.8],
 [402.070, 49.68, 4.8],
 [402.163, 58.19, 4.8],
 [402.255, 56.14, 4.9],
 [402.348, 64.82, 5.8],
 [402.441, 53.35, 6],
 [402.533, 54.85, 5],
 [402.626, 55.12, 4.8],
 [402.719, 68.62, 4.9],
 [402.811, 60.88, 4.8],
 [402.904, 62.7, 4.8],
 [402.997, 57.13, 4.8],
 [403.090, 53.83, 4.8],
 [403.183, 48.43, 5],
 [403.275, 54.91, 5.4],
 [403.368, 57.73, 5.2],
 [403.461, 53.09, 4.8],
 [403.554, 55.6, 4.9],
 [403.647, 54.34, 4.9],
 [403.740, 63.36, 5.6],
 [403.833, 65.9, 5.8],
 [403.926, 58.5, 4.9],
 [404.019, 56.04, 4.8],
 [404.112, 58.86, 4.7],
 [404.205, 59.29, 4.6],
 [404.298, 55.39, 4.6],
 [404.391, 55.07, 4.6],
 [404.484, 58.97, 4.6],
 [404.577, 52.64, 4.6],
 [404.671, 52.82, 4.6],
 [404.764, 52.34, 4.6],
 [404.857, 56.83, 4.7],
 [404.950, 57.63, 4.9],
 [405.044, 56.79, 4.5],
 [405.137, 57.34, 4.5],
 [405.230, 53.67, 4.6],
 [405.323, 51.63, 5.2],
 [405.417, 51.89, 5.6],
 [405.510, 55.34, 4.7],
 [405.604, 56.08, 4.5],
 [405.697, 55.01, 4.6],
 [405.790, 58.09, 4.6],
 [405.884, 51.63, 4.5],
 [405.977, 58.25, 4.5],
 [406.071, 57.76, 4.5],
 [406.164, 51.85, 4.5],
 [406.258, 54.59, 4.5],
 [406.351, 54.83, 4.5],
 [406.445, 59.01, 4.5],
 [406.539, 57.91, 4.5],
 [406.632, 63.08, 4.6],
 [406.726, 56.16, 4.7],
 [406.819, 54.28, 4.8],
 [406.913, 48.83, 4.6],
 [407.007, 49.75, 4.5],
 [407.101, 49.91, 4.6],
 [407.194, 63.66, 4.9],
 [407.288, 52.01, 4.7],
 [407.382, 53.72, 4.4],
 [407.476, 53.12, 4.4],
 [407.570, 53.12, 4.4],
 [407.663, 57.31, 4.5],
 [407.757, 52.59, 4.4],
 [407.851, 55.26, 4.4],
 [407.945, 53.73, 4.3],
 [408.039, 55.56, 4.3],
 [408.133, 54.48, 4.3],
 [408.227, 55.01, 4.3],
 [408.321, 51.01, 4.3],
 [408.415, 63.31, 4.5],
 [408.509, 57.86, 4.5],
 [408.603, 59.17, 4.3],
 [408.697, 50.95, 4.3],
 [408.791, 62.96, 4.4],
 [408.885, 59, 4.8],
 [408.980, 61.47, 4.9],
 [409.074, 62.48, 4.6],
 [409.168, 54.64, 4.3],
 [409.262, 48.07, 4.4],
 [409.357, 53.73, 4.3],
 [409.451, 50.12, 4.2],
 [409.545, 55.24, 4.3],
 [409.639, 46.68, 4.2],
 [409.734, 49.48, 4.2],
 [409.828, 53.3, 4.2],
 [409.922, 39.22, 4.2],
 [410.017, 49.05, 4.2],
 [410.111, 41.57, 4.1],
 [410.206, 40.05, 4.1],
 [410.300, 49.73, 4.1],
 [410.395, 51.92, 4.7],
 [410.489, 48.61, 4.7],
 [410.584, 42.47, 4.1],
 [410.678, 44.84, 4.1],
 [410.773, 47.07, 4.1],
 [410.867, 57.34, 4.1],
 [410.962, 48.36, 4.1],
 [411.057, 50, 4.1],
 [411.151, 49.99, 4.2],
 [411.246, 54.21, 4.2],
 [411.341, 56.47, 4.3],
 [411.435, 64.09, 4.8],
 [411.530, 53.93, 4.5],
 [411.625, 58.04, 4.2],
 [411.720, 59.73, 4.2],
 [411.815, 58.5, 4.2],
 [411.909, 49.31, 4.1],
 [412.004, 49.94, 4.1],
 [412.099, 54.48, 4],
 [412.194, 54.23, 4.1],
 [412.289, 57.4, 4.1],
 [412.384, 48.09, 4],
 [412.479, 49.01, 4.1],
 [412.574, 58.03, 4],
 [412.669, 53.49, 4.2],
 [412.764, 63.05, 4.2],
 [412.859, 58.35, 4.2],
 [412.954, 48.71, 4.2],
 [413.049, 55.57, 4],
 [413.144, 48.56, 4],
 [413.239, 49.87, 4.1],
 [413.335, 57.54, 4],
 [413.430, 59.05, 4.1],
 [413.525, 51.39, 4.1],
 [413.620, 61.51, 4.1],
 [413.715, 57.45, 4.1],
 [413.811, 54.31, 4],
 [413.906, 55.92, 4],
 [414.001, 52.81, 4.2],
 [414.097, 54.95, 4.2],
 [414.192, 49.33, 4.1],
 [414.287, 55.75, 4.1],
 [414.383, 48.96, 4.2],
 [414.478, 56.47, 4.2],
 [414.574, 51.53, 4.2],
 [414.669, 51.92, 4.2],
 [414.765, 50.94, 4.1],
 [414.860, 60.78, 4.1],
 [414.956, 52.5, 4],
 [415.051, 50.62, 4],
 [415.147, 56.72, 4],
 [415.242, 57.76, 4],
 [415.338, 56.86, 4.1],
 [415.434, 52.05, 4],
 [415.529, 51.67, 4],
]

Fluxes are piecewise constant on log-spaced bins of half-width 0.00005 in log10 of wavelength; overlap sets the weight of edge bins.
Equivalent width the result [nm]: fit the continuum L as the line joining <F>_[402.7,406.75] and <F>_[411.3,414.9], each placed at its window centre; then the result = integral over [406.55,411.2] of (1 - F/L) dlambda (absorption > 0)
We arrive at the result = 0.25 nm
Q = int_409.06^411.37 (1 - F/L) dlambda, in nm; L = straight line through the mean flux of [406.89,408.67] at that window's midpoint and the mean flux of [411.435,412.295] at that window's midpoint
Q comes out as 0.23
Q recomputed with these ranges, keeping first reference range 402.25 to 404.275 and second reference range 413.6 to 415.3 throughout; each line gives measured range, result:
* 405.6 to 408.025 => 0.07 nm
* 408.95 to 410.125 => 0.10 nm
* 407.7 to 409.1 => -0.02 nm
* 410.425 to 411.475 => 0.08 nm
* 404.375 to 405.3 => 0.03 nm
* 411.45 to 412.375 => 0.00 nm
